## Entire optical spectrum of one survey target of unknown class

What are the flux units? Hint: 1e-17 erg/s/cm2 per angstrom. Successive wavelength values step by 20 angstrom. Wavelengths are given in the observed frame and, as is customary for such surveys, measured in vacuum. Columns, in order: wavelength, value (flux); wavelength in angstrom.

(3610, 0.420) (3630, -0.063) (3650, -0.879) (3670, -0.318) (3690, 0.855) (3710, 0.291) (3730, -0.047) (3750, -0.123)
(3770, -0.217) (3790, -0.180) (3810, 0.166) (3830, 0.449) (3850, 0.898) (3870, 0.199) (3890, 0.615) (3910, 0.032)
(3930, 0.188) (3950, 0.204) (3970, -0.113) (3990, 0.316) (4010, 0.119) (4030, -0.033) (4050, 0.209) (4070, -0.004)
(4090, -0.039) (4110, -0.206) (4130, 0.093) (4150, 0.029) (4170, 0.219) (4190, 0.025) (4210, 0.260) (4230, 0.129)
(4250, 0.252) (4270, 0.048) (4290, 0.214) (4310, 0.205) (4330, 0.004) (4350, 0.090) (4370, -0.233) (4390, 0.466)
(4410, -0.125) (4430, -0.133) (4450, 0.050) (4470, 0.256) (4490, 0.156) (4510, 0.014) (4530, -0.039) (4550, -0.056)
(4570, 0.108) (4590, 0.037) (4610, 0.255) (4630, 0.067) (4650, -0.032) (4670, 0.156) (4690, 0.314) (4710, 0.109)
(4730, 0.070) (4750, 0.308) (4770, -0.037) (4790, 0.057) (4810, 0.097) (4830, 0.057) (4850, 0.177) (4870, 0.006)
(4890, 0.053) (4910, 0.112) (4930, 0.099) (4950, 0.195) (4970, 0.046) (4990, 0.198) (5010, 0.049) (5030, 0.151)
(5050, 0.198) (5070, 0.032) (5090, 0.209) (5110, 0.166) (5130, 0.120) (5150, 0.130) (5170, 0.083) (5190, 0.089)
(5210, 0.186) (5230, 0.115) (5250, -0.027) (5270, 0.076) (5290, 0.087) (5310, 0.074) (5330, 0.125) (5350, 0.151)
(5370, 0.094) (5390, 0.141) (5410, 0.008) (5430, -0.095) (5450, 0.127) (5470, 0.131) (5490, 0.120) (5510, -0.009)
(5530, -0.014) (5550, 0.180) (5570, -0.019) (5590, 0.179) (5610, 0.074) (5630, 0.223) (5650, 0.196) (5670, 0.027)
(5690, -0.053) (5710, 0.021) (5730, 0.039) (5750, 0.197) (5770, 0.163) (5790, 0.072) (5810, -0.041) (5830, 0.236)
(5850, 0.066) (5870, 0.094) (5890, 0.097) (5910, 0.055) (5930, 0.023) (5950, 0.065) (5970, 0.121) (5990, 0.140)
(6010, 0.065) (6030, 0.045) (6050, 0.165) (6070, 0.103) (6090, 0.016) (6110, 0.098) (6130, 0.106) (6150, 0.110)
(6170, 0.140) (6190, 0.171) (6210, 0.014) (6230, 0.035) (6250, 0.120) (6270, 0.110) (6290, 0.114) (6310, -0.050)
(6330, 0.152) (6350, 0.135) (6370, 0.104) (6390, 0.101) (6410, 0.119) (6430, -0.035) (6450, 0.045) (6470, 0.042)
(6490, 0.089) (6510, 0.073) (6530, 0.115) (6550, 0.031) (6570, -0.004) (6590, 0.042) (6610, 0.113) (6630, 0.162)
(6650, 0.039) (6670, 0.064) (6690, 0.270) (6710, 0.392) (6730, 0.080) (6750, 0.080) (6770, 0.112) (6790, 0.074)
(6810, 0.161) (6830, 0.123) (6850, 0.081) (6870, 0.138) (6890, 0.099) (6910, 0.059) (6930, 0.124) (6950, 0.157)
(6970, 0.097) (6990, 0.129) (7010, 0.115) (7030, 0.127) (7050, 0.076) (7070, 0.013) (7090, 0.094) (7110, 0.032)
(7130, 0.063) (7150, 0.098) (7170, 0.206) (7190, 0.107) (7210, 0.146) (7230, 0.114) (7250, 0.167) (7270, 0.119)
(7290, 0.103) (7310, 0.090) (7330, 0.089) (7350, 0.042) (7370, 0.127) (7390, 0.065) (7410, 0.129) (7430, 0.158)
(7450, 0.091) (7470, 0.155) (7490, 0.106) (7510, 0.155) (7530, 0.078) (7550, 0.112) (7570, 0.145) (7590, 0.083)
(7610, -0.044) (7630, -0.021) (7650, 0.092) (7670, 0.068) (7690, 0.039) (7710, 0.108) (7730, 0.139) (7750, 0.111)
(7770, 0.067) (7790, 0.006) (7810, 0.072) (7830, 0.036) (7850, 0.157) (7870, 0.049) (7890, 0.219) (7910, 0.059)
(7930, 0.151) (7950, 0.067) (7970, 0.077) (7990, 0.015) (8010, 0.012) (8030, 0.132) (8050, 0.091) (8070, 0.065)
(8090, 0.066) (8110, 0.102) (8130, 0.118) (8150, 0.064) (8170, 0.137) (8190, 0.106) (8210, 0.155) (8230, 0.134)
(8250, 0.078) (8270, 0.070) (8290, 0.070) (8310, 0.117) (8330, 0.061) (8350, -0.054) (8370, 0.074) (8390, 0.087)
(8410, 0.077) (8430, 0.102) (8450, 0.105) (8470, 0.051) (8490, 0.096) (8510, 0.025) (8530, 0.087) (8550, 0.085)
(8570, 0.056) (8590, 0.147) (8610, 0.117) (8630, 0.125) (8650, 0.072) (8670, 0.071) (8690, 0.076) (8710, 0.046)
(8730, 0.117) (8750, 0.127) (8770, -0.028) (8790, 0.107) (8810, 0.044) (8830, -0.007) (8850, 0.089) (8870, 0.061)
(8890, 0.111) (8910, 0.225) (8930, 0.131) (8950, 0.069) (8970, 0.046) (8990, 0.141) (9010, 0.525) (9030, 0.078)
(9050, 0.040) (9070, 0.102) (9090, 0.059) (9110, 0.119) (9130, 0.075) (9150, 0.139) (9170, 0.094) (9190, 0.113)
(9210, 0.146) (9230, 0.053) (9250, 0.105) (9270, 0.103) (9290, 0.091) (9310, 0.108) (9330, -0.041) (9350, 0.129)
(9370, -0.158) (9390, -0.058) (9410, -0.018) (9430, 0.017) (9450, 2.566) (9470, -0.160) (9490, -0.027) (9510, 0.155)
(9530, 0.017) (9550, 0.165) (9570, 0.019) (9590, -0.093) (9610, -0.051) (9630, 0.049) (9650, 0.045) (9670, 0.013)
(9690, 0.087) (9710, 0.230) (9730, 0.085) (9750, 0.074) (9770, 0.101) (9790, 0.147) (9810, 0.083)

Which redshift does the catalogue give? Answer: 0.80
